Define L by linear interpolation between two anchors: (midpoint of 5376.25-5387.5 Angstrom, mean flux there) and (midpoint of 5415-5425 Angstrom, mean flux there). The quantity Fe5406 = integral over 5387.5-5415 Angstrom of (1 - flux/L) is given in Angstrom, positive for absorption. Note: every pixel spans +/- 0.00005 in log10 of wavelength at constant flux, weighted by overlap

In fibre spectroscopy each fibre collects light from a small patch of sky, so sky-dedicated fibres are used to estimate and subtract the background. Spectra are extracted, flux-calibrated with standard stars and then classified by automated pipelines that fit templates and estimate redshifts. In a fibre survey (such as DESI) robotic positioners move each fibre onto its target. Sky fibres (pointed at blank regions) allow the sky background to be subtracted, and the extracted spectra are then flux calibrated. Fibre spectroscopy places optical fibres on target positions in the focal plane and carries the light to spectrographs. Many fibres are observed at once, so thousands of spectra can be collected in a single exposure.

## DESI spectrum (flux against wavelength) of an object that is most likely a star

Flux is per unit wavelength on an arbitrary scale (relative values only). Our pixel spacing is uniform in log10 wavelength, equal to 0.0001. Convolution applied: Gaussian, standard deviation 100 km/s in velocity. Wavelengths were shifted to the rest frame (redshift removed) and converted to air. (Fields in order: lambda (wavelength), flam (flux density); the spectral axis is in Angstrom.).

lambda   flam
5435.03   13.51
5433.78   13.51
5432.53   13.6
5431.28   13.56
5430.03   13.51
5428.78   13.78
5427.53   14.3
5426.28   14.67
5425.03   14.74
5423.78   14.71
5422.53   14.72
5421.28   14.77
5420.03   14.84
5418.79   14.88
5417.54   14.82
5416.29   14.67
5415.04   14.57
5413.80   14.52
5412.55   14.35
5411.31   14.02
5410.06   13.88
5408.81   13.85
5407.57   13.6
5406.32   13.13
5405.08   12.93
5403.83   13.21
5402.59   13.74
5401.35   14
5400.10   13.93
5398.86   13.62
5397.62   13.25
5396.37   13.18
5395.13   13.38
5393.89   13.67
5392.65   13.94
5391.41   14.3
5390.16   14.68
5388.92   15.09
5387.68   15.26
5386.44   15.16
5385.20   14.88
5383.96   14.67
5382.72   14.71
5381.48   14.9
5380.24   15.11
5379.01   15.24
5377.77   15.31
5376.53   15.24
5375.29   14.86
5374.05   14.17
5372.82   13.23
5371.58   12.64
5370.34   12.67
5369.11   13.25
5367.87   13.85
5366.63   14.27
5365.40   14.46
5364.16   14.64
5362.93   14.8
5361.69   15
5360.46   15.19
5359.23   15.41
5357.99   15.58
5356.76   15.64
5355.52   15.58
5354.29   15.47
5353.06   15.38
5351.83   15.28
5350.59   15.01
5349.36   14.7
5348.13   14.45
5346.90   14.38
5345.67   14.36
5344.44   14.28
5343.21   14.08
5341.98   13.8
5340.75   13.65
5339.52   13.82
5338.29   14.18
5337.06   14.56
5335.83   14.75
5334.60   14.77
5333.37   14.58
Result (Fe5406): 1.9 Angstrom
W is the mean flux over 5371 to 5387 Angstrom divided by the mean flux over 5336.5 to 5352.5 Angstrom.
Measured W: 1.0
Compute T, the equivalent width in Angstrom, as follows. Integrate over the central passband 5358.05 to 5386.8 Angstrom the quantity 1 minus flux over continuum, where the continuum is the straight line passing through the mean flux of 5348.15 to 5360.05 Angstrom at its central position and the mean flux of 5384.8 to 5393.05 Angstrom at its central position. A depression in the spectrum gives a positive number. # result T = 0.94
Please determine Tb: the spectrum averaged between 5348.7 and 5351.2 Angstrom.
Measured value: 14.9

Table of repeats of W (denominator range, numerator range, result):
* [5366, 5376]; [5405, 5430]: 1.05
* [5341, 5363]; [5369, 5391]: 0.98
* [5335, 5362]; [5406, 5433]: 0.97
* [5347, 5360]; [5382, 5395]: 0.96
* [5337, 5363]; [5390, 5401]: 0.93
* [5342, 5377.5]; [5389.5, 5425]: 0.97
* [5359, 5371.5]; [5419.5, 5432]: 1.01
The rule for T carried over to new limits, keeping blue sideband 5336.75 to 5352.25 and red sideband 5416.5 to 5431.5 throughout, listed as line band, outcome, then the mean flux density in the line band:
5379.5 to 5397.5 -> -0.1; 14.5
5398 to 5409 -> 0.7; 13.5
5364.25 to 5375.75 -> 0.5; 13.7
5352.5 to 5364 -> -0.8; 15.3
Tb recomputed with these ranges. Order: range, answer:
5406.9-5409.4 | 13.7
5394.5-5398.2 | 13.3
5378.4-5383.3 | 15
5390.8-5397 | 13.7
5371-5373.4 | 12.9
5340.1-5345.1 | 14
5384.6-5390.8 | 15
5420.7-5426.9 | 14.7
